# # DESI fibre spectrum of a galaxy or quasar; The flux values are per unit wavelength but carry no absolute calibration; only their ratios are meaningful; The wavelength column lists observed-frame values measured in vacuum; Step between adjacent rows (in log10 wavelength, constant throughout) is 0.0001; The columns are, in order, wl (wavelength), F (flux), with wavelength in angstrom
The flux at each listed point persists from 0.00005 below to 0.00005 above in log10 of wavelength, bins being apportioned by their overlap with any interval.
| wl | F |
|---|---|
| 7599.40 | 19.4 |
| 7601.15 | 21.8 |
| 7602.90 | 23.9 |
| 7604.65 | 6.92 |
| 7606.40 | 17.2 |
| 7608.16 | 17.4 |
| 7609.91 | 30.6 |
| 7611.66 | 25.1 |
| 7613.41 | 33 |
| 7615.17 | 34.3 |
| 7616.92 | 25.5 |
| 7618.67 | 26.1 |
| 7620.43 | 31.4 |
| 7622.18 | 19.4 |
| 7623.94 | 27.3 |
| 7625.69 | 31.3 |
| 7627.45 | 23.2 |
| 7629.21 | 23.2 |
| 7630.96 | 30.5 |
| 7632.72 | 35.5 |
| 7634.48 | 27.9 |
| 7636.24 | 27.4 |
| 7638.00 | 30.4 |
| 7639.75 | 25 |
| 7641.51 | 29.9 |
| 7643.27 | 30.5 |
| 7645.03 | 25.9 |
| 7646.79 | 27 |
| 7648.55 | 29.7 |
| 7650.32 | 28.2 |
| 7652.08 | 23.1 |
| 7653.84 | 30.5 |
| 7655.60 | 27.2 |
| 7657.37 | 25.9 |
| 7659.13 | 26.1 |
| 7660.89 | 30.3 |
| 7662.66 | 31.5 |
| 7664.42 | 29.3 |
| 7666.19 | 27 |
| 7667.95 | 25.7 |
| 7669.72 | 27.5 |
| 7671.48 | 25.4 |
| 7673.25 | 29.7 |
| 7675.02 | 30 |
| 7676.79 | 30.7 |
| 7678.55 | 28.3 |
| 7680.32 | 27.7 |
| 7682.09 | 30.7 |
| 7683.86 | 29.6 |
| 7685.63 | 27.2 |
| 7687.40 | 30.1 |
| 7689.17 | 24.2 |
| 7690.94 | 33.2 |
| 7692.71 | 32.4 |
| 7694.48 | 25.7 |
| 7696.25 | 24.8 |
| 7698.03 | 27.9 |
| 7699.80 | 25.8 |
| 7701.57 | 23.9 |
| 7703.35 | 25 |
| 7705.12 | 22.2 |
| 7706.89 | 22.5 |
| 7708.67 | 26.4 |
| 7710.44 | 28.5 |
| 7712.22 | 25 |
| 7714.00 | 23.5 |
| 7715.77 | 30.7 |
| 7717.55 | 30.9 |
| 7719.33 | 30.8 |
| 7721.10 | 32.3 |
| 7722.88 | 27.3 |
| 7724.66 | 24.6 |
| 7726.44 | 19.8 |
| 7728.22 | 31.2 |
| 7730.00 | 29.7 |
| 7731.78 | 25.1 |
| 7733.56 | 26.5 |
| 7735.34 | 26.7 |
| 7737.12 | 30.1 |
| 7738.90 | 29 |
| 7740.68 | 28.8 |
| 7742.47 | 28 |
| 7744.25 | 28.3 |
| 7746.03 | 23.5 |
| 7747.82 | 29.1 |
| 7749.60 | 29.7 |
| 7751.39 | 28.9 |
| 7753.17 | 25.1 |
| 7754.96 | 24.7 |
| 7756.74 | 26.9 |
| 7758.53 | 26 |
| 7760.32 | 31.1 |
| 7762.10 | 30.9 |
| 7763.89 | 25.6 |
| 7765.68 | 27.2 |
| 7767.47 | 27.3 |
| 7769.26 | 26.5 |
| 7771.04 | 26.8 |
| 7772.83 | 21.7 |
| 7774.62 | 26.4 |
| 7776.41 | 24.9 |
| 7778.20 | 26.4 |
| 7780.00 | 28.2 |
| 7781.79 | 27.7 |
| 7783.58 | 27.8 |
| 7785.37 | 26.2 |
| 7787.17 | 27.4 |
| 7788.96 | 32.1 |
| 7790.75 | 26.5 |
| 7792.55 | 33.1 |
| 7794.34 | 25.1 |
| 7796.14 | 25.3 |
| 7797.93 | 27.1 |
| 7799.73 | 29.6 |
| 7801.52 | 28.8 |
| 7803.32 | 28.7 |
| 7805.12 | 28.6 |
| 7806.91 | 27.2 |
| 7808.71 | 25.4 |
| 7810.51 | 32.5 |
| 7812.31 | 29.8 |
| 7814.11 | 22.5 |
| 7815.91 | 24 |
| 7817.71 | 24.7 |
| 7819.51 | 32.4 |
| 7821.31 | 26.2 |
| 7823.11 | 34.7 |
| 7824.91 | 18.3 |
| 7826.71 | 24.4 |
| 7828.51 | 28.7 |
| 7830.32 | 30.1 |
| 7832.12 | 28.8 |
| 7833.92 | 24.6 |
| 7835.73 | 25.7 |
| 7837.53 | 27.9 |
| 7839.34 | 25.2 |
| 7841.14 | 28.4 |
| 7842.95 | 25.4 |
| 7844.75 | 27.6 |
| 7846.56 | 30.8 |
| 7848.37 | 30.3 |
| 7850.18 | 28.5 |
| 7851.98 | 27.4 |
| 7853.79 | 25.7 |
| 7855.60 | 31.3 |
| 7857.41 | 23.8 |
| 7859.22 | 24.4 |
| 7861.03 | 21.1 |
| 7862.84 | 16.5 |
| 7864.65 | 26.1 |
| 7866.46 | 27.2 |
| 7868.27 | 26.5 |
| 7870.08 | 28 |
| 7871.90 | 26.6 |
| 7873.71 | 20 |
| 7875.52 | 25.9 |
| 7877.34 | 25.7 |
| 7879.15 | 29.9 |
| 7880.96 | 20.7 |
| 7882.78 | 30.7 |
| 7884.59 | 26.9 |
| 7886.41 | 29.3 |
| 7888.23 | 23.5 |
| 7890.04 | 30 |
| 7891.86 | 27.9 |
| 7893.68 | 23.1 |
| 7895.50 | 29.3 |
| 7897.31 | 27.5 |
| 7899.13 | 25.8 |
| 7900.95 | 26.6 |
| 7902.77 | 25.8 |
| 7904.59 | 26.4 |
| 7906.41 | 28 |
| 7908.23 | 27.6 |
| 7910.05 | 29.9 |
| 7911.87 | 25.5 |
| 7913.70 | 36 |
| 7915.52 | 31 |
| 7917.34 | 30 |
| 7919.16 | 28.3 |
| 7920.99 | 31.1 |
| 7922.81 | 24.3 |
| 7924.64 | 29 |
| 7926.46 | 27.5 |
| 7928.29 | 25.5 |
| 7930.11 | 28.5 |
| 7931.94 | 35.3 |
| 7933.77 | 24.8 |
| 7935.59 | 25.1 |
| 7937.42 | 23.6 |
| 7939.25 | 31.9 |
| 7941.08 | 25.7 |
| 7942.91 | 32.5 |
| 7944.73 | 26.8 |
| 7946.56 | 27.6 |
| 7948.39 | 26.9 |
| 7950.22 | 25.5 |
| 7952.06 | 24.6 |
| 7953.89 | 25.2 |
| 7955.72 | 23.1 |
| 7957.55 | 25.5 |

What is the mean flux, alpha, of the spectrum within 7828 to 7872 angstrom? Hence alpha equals 26.6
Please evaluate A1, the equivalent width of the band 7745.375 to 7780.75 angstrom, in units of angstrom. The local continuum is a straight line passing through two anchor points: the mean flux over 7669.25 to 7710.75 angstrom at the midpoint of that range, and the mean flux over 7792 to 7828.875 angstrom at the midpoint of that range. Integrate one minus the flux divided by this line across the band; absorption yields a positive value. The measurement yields 0.74 angstrom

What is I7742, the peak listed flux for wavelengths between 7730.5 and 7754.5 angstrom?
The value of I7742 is 30.1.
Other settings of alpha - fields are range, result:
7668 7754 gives 27.6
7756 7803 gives 27.4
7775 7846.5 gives 27.4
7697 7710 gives 24.9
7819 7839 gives 27.3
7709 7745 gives 27.8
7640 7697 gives 28.3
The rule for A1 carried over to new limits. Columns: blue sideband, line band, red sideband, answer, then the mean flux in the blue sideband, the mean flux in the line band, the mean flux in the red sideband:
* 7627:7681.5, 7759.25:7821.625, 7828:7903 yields -0.9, 28.1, 27.5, 26.5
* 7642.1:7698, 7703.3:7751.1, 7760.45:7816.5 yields 0.9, 28.2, 27.3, 27.4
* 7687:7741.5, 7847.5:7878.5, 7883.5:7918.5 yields 2.4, 27.2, 25.6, 27.9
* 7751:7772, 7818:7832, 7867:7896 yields -0.5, 27.2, 27.8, 26.5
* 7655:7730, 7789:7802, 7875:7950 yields -0.2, 27.6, 28.2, 27.7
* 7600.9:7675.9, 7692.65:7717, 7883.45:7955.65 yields 1.1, 26.9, 25.9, 27.6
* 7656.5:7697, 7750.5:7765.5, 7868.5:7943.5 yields 0.4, 28.4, 27.4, 27.5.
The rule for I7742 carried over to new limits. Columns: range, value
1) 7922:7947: 35.3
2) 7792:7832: 34.7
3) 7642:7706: 33.2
